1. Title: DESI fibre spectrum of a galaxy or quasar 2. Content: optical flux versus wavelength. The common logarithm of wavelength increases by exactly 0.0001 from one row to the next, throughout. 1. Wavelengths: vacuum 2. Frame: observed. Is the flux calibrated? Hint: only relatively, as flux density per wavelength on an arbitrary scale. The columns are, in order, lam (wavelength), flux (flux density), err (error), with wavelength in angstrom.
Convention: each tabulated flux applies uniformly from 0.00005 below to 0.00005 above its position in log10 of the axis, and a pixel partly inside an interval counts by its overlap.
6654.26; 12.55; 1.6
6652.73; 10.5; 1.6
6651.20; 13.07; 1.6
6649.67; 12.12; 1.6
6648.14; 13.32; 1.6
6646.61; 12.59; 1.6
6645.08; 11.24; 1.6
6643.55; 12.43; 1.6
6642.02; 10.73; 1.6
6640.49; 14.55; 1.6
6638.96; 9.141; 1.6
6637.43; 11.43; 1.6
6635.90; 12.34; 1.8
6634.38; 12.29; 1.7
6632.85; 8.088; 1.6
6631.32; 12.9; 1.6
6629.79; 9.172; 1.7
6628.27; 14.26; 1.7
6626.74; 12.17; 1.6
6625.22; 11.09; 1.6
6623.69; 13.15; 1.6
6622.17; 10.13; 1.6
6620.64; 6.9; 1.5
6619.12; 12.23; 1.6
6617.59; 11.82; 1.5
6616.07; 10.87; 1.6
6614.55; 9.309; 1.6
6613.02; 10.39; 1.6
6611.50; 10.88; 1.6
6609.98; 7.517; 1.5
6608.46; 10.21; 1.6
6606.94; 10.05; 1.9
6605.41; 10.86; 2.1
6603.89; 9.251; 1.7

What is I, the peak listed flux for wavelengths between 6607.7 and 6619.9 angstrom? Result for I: 12.23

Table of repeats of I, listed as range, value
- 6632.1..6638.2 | 12.34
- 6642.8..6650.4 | 13.32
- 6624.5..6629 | 14.26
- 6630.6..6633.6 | 12.9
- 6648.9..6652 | 13.07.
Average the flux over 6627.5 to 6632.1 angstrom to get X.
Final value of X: 12.1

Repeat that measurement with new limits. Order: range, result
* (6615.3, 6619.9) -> 11.6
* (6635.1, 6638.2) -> 11.9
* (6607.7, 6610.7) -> 8.89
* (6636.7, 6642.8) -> 11.5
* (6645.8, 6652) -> 12.8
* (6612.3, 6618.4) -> 10.6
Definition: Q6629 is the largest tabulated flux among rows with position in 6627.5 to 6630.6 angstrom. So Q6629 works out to 14.26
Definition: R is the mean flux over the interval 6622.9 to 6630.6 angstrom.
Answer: 12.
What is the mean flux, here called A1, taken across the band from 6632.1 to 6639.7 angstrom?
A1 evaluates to 10.7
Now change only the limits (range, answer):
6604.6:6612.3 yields 9.9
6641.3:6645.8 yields 11.5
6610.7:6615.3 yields 10.2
